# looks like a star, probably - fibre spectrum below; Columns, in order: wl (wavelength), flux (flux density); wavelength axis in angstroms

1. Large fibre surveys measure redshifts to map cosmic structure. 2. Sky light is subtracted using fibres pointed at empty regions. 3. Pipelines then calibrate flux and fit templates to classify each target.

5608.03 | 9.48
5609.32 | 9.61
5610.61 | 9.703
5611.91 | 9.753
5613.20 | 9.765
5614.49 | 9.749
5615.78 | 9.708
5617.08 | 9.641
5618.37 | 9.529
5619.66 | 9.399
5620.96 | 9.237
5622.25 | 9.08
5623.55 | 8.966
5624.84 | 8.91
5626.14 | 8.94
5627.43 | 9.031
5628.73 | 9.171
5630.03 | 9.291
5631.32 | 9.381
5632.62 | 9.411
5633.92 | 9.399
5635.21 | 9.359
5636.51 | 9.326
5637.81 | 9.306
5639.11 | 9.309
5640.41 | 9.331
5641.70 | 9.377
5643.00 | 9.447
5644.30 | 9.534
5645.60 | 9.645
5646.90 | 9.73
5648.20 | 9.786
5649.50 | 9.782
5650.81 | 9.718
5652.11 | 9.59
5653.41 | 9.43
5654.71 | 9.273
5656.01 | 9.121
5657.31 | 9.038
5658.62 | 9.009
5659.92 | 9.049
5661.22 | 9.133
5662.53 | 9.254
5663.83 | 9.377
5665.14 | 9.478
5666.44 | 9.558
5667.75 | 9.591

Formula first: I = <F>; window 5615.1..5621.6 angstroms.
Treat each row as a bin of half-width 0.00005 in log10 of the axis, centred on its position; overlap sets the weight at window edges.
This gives 9.5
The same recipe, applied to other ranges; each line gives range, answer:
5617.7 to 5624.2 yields 9.25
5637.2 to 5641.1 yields 9.33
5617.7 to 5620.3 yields 9.49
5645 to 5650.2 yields 9.72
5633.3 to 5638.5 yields 9.35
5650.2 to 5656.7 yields 9.44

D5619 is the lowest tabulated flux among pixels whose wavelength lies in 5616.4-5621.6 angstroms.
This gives 9.237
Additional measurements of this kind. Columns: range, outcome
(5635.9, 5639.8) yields 9.306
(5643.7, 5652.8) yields 9.534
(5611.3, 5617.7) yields 9.641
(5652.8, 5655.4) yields 9.273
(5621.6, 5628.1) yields 8.91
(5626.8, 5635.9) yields 9.031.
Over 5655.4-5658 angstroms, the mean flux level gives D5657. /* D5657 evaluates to 9.06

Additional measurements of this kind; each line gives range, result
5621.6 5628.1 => 8.99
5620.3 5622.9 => 9.14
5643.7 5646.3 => 9.59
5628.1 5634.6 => 9.34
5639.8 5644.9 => 9.44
